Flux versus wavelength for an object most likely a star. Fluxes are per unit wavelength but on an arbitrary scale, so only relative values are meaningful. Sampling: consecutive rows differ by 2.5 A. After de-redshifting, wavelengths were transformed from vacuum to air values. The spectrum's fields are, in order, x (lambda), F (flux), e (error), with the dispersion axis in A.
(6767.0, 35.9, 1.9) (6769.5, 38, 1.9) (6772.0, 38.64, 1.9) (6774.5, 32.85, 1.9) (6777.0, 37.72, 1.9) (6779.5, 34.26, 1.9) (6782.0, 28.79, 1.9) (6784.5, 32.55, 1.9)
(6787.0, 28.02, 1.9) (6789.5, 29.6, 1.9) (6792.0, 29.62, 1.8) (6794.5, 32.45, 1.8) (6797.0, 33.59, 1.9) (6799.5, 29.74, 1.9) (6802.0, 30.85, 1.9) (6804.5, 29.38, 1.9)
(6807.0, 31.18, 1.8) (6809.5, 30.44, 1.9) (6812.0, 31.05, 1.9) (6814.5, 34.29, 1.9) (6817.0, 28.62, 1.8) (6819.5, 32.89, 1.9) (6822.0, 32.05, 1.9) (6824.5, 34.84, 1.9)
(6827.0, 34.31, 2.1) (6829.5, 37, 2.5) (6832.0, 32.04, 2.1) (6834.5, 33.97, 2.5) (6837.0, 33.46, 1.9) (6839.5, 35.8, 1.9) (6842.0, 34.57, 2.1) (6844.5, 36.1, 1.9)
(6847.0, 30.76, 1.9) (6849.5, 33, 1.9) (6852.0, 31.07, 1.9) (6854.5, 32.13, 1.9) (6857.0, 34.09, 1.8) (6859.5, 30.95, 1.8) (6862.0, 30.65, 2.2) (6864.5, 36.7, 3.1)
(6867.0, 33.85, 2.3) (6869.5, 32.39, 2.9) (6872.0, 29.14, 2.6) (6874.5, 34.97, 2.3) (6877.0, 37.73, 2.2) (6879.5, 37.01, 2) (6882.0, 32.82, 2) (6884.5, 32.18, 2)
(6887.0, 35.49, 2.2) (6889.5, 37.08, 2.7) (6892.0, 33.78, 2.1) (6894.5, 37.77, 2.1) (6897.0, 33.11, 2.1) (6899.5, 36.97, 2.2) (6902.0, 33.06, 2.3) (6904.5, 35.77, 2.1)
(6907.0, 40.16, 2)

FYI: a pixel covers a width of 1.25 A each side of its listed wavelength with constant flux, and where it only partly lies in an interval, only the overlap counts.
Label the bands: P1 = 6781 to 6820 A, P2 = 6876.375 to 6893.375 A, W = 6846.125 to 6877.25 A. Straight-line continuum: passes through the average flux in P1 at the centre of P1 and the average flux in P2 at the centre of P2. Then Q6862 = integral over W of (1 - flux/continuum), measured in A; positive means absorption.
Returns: 1.1 A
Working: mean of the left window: 30.8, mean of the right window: 35.1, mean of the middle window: 32.7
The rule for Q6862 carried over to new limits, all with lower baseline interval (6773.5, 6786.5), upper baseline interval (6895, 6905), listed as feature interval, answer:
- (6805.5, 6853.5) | 1.1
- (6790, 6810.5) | 1.5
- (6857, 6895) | 0.4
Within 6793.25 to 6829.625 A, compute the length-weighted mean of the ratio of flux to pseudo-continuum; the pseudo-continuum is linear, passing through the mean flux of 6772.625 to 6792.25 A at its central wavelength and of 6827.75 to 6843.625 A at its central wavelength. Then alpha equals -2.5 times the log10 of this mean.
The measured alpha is 0.04 mag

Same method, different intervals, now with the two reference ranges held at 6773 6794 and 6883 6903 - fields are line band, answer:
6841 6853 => 0.016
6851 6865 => 0.050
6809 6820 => 0.042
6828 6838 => -0.030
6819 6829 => -0.029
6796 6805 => 0.046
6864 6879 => 0.005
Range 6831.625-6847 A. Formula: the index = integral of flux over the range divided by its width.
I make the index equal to 34.2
